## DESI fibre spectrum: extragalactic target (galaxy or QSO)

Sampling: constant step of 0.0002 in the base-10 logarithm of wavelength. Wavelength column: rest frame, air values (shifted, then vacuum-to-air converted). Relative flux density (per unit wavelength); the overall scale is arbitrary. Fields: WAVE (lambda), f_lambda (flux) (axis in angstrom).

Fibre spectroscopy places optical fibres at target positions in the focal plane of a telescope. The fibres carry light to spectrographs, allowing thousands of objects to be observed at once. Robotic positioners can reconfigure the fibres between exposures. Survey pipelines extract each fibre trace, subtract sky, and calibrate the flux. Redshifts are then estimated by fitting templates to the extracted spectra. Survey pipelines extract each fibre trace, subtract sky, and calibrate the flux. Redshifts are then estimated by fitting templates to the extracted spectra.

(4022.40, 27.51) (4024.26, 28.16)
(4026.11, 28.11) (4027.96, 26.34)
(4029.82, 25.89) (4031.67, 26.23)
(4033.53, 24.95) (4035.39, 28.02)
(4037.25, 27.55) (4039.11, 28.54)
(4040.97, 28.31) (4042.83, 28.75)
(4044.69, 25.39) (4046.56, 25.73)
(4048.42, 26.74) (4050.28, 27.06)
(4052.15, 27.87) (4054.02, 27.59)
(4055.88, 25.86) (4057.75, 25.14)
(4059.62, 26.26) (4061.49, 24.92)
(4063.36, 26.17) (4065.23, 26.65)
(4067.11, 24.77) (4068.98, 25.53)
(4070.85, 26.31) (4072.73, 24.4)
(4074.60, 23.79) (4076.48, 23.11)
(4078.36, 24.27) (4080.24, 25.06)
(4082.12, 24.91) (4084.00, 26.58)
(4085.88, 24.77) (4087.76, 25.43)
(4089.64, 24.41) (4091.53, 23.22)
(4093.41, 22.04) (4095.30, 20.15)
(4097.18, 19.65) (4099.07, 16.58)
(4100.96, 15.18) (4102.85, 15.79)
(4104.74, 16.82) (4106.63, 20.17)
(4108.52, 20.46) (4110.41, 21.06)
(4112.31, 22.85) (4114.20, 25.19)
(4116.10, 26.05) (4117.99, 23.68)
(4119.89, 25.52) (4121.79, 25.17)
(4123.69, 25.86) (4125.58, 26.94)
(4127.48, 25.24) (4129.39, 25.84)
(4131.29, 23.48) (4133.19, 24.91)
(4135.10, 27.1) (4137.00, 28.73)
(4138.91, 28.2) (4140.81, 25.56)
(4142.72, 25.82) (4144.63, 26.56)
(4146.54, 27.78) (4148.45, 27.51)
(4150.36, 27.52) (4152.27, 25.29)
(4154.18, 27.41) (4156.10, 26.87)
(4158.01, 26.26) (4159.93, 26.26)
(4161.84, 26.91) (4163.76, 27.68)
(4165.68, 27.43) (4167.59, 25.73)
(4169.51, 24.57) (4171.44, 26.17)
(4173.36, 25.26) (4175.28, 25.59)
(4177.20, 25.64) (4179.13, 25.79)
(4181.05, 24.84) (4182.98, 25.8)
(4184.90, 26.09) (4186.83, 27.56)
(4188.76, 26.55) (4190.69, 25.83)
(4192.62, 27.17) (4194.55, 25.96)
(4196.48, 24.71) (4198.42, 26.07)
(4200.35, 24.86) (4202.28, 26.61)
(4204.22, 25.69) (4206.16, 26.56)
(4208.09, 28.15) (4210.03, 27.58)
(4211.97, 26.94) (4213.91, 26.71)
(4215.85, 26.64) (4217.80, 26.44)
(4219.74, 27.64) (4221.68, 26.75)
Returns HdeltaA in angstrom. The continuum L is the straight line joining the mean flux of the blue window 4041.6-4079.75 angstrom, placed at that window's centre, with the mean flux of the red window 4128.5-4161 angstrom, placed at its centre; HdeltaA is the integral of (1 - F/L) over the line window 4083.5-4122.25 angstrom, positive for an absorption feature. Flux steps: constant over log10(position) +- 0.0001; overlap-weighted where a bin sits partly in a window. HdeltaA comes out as 6.42 angstrom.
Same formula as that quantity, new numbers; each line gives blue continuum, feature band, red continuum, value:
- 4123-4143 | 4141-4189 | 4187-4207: -0.4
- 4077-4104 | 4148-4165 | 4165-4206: -1.5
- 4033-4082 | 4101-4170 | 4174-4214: 3.1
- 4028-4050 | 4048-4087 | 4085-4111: -3.1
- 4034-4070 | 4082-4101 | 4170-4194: 3.0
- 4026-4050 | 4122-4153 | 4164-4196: -0.1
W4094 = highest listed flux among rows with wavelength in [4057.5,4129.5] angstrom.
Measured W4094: 26.94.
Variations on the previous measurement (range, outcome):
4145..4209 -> 28.15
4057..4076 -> 26.65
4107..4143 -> 28.73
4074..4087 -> 26.58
